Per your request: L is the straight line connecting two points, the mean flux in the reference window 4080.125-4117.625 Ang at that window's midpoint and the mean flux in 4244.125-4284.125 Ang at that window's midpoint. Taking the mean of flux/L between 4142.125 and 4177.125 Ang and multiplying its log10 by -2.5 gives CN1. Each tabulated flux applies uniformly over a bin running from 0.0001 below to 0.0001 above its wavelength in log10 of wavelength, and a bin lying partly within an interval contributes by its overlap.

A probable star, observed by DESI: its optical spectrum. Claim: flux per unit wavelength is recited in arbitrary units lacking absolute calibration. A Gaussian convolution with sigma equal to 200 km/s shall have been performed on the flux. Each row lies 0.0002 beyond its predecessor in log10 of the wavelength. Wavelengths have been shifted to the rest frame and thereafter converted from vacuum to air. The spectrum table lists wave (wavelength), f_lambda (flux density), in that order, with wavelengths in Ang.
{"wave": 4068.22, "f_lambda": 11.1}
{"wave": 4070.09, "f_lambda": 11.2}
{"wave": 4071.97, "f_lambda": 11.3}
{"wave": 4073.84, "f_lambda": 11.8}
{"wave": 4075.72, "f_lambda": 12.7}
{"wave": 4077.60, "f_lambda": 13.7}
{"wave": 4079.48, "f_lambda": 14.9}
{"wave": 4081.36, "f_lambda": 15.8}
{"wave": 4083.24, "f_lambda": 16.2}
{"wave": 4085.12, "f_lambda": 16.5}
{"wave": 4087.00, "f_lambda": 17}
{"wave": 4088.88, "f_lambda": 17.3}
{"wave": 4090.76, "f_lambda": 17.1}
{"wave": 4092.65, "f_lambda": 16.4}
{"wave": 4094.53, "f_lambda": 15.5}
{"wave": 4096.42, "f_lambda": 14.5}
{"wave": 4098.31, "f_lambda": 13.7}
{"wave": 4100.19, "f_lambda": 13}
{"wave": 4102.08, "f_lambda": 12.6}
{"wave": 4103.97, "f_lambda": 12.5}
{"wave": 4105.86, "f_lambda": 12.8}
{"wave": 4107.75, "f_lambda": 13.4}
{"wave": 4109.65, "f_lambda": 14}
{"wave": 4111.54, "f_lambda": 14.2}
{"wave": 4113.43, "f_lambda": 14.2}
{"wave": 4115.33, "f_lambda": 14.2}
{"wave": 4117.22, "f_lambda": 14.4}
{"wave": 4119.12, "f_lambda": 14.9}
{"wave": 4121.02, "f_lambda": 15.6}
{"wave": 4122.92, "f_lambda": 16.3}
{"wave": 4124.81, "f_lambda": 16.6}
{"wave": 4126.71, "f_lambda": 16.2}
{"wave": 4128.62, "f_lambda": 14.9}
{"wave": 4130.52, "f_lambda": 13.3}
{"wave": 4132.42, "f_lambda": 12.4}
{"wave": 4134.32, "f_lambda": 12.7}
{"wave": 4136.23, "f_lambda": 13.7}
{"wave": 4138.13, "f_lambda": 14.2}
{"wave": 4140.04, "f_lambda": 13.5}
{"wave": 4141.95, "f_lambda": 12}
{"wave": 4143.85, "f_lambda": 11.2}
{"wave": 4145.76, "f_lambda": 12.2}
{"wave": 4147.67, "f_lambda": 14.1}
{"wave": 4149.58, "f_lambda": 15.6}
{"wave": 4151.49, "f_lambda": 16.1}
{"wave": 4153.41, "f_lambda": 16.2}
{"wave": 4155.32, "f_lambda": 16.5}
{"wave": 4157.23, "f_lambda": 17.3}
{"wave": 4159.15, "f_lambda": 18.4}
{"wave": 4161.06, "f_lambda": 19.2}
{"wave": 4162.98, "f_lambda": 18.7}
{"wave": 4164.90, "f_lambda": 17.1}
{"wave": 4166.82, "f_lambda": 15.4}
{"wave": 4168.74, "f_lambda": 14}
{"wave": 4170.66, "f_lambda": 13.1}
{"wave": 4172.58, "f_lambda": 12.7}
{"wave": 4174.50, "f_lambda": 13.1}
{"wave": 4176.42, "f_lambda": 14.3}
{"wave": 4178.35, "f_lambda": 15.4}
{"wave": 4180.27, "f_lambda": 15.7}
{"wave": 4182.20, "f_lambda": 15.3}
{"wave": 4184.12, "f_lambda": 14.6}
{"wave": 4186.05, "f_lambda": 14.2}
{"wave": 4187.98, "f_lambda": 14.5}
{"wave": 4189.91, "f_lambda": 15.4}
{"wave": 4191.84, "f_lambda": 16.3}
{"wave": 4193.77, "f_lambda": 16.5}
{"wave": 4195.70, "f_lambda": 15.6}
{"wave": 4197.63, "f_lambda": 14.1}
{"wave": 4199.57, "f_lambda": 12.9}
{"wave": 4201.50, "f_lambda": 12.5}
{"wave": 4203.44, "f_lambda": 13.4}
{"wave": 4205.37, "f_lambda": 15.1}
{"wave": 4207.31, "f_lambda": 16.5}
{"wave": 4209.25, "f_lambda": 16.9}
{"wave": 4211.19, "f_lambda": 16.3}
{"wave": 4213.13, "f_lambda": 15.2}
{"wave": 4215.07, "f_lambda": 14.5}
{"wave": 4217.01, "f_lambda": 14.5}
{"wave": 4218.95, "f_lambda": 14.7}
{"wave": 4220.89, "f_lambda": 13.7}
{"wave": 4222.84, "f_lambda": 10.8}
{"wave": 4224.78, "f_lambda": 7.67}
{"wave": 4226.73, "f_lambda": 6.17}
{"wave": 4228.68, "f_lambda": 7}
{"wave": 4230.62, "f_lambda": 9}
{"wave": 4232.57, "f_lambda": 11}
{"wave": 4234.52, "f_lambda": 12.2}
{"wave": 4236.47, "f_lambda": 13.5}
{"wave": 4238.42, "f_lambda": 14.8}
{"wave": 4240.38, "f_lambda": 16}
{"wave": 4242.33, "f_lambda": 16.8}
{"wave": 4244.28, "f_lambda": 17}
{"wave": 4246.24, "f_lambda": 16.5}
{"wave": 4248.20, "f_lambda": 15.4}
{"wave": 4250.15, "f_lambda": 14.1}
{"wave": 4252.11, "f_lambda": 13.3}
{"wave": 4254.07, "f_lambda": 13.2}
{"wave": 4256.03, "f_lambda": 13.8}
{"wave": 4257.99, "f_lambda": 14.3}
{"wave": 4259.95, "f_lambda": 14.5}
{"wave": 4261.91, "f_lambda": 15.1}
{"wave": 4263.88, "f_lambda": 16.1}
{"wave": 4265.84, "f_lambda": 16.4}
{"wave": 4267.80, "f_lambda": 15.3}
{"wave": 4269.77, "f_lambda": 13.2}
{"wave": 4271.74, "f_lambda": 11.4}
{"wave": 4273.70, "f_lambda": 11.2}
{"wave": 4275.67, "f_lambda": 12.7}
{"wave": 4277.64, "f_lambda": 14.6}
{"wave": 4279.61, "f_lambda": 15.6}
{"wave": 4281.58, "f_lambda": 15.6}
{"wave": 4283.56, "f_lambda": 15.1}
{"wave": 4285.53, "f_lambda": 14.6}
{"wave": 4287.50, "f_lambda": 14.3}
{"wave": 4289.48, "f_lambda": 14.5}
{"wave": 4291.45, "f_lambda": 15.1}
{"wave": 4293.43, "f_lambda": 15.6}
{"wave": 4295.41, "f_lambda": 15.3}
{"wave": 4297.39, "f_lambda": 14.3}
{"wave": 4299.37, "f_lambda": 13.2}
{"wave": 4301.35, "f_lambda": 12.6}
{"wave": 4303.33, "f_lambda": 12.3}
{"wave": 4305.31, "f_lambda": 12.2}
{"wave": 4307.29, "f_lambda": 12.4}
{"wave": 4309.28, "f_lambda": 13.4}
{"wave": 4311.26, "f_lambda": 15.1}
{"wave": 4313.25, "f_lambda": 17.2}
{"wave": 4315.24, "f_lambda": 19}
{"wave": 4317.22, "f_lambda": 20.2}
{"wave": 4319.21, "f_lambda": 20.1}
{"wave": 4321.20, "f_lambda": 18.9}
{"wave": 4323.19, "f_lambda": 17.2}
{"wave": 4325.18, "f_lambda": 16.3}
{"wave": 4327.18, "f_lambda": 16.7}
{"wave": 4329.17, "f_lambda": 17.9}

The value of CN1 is -0.04 mag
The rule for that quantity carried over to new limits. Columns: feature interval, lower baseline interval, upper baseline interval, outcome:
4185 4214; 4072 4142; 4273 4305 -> -0.05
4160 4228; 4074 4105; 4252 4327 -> 0.03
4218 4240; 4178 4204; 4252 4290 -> 0.29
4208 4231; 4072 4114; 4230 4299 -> 0.17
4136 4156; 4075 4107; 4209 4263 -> 0.02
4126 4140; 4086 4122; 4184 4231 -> 0.04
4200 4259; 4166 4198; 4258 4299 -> 0.08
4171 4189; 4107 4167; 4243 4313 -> 0.03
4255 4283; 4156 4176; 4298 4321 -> 0.09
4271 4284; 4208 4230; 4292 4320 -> 0.04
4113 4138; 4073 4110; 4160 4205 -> 0.01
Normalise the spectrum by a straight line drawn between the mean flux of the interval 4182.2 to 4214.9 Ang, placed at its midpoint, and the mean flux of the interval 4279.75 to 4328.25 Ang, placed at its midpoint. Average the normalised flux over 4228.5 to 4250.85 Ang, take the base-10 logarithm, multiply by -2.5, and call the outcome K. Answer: 0.10 mag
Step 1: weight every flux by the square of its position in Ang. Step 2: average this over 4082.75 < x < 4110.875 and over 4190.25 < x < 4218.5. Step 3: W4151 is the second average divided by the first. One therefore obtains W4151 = 1.07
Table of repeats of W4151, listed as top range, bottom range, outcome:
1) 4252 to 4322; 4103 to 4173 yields 1.08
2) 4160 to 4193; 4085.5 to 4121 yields 1.08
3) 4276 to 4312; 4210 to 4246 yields 1.13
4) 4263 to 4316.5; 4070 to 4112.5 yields 1.11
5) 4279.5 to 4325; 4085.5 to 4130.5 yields 1.14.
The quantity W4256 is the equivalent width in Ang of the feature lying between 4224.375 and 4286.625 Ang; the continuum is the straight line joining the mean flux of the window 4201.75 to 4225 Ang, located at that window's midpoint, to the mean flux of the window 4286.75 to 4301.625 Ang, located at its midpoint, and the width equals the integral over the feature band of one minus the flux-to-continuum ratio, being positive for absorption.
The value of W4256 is 3.3 Ang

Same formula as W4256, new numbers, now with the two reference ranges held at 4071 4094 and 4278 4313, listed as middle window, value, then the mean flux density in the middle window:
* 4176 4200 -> -0.6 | 15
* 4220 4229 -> 3.3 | 9.17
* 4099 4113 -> 1.6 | 13.3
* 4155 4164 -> -2.0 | 18.1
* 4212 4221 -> 0.0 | 14.6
